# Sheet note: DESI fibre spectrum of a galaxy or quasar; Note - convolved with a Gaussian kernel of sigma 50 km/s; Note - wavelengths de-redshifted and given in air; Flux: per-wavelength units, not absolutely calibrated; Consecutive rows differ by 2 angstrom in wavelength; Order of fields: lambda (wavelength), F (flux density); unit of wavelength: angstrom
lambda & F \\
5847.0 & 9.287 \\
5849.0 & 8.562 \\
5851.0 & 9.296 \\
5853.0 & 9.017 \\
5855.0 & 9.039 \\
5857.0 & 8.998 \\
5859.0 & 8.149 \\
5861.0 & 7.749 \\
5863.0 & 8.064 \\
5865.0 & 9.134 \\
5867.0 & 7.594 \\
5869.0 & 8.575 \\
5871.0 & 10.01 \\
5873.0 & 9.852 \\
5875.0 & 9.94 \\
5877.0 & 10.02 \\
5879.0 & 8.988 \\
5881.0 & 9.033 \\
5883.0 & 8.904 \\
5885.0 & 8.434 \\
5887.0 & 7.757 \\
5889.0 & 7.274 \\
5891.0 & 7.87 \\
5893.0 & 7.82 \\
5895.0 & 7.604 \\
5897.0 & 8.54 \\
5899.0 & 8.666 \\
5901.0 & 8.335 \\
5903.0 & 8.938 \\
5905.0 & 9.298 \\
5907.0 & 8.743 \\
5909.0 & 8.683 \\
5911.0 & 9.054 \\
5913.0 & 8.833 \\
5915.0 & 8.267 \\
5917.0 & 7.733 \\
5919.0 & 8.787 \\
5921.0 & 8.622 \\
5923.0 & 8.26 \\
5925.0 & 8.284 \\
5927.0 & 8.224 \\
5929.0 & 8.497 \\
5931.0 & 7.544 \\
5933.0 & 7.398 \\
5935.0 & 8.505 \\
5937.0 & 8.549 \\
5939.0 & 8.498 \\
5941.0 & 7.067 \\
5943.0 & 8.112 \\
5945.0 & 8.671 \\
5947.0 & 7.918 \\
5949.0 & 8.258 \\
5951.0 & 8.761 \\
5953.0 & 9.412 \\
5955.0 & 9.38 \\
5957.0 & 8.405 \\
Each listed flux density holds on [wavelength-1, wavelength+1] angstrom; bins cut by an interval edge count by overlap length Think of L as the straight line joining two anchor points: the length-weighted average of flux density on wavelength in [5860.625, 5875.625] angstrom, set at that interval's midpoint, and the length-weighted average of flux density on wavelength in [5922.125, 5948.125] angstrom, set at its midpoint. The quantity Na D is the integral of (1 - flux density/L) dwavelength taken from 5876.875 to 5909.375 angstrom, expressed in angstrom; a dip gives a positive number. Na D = 0.4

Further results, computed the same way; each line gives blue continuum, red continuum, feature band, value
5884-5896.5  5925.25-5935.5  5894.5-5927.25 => -2.5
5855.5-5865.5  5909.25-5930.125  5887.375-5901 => 0.7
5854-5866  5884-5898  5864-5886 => -2.5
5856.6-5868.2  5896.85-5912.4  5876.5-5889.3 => -0.2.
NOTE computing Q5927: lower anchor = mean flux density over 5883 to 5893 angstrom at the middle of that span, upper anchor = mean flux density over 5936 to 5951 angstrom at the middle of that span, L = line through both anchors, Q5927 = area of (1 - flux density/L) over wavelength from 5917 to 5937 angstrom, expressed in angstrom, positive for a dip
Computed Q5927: -0.27 angstrom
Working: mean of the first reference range 7.94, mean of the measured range 8.23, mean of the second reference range 8.19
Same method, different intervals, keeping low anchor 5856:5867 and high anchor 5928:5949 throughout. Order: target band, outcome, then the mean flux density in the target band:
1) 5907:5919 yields -0.6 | 8.56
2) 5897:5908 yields -0.8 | 8.77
